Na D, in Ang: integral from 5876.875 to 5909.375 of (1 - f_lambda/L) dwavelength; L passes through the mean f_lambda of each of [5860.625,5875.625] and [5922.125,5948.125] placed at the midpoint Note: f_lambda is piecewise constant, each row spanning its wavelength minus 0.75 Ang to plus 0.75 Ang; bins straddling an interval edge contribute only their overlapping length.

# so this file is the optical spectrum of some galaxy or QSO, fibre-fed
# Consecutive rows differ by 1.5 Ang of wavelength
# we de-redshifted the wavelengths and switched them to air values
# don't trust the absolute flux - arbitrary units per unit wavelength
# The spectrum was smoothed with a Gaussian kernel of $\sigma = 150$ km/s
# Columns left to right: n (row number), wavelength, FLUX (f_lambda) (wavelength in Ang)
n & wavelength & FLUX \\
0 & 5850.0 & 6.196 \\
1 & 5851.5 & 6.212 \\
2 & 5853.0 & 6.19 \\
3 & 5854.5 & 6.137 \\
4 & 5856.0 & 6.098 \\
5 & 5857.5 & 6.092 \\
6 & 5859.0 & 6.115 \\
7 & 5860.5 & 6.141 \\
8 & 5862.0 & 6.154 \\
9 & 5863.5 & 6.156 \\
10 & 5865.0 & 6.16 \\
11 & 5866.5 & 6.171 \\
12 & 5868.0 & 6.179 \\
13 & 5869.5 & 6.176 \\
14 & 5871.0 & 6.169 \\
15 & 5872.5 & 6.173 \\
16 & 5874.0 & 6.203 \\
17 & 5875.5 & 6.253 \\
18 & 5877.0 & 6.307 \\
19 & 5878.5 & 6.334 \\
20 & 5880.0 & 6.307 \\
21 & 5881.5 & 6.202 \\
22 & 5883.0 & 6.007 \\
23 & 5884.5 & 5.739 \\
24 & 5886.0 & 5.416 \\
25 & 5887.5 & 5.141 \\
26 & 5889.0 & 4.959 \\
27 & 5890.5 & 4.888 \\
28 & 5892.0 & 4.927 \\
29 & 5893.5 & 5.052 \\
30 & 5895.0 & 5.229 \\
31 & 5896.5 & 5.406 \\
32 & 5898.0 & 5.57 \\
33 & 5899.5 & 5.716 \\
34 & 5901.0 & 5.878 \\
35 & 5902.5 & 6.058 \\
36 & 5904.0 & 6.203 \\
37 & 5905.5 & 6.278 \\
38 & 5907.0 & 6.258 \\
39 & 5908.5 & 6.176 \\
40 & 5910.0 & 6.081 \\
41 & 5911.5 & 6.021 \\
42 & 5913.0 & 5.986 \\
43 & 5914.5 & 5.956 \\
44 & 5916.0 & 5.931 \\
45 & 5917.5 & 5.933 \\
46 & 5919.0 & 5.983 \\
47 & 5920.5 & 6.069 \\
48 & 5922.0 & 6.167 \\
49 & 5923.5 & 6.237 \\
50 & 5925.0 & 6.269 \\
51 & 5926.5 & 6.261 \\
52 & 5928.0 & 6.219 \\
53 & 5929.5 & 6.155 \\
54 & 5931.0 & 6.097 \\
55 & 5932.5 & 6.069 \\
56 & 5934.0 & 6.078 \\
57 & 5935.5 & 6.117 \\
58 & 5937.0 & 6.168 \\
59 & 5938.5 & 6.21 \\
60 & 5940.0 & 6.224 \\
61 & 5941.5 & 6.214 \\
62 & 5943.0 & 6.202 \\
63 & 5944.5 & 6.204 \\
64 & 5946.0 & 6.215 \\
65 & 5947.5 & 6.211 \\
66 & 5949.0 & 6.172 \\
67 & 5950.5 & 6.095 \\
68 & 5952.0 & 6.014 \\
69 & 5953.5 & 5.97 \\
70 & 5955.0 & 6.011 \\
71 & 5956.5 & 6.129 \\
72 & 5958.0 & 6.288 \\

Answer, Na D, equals 2.4 Ang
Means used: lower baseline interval 6.17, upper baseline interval 6.18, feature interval 5.72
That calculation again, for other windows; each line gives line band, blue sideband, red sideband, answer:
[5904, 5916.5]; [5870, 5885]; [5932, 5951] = 0.2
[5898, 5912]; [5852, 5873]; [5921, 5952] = 0.3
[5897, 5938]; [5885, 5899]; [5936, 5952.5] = -2.9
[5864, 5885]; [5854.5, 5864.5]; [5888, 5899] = -1.8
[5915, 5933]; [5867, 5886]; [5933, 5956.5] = 0.1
